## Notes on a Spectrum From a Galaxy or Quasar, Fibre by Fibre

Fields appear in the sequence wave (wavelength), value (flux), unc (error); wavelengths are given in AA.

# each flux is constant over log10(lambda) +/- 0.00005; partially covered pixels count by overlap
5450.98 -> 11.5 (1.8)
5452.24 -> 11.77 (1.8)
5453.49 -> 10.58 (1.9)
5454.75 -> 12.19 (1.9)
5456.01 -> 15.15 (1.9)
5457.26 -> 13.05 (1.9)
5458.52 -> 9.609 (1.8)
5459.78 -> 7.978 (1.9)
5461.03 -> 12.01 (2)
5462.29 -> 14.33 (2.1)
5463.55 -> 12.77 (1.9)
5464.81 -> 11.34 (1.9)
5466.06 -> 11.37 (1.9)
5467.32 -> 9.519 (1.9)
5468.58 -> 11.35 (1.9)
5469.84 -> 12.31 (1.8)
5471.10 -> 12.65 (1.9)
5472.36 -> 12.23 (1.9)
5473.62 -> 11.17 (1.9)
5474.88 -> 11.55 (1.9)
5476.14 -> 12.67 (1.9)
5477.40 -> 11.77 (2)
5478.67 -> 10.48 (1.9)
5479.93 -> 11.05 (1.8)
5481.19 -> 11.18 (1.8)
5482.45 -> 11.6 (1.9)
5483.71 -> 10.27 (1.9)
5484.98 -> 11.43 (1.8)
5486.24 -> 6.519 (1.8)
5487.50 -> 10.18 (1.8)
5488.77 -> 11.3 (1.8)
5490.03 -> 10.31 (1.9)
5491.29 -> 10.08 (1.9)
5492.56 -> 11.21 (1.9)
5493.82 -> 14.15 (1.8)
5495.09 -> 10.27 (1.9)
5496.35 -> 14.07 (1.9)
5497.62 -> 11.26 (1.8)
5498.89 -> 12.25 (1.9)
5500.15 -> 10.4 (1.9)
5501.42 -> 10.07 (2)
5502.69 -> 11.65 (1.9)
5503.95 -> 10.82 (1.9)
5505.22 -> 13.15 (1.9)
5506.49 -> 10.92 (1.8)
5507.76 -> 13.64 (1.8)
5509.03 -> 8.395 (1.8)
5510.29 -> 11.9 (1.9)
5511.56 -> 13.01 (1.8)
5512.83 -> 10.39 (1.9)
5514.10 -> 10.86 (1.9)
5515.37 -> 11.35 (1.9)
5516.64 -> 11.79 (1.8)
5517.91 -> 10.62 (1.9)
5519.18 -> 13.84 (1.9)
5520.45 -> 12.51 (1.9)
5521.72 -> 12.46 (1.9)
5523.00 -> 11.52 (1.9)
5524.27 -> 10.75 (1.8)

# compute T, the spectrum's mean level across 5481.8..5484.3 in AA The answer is 11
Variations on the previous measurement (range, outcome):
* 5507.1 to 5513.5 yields 11.5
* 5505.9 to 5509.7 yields 11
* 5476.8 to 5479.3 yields 11.1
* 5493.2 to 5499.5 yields 12.4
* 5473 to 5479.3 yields 11.5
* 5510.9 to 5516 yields 11.4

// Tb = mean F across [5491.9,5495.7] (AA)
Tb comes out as 11.9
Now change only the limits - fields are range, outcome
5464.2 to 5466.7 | 11.4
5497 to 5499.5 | 11.7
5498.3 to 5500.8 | 11.3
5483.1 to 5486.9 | 9.41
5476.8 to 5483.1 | 11.2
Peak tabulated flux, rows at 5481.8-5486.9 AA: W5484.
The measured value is 11.6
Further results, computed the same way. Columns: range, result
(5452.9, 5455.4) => 12.19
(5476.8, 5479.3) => 11.77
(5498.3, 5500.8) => 12.25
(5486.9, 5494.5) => 14.15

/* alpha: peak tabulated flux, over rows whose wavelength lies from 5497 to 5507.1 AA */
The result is 13.15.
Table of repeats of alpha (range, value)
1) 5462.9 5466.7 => 12.77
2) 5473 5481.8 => 12.67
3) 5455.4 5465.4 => 15.15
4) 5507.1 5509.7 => 13.64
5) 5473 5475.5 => 11.55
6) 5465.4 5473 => 12.65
